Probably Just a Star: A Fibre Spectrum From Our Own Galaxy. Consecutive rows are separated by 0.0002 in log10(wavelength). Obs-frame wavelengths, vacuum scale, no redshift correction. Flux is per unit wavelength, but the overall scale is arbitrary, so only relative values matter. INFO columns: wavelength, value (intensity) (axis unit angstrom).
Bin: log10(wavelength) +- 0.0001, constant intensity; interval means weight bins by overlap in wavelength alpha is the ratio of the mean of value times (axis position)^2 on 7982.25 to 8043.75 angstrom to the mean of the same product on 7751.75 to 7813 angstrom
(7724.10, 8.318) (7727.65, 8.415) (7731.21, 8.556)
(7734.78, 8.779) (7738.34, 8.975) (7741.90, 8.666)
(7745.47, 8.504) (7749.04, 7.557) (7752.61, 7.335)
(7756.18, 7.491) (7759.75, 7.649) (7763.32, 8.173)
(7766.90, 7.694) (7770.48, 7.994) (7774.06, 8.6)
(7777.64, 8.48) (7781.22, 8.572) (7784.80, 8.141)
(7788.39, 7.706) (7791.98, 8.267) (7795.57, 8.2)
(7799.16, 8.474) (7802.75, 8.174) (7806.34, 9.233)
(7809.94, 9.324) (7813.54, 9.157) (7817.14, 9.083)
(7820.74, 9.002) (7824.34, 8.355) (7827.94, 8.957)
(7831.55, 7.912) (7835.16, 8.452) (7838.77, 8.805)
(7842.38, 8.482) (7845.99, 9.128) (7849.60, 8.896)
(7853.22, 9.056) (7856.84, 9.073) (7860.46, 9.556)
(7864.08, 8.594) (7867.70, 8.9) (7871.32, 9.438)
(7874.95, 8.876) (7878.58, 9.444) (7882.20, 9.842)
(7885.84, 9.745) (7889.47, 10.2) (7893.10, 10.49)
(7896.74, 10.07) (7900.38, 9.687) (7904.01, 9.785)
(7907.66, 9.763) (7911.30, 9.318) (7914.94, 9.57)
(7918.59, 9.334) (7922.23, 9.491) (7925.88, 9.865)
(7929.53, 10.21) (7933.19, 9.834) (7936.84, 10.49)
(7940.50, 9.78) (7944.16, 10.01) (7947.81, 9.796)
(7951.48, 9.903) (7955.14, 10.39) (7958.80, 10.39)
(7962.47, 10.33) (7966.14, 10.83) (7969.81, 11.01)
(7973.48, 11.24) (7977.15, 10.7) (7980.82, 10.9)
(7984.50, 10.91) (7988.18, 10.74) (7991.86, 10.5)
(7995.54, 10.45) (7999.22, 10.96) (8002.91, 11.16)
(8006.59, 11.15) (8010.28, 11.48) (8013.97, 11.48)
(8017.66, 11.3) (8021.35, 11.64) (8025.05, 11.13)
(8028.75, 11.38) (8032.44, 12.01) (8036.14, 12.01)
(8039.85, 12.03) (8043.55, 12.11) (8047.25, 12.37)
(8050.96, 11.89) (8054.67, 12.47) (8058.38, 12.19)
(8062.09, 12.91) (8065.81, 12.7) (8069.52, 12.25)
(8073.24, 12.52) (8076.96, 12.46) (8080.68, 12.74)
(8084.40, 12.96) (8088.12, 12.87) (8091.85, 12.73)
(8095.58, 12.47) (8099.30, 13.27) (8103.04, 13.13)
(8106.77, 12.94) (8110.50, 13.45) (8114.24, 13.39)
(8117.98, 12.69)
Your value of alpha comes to 1.45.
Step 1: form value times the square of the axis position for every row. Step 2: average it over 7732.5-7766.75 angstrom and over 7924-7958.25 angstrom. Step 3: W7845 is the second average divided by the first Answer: 1.30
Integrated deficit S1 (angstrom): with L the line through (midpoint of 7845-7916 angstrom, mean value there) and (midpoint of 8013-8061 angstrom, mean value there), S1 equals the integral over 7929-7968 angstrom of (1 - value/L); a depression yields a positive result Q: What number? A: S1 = 1.3 angstrom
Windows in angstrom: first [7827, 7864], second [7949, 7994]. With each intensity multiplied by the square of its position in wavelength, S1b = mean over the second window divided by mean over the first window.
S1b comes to 1.25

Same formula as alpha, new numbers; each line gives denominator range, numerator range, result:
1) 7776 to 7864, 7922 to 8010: 1.25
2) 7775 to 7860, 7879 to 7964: 1.18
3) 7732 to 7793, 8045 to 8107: 1.68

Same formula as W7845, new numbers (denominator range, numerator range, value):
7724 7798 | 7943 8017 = 1.39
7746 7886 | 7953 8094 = 1.42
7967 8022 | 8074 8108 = 1.19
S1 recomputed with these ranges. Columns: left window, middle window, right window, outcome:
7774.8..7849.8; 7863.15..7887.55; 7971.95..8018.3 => 0.37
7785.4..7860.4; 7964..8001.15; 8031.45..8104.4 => 1.18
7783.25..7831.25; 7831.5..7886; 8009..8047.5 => 1.75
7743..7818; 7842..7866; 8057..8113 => 0.93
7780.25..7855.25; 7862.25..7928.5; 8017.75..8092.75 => 1.53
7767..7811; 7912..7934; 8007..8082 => 1.30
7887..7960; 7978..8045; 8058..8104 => 1.16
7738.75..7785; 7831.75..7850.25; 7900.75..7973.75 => 0.62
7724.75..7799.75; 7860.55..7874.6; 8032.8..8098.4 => 0.93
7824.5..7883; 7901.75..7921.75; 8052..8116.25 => 0.70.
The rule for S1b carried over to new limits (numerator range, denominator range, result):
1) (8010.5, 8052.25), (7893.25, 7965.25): 1.21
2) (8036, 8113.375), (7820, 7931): 1.43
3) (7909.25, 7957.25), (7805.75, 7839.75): 1.15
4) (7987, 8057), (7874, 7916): 1.22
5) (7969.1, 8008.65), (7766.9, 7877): 1.31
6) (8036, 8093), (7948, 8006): 1.19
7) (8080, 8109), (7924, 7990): 1.28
